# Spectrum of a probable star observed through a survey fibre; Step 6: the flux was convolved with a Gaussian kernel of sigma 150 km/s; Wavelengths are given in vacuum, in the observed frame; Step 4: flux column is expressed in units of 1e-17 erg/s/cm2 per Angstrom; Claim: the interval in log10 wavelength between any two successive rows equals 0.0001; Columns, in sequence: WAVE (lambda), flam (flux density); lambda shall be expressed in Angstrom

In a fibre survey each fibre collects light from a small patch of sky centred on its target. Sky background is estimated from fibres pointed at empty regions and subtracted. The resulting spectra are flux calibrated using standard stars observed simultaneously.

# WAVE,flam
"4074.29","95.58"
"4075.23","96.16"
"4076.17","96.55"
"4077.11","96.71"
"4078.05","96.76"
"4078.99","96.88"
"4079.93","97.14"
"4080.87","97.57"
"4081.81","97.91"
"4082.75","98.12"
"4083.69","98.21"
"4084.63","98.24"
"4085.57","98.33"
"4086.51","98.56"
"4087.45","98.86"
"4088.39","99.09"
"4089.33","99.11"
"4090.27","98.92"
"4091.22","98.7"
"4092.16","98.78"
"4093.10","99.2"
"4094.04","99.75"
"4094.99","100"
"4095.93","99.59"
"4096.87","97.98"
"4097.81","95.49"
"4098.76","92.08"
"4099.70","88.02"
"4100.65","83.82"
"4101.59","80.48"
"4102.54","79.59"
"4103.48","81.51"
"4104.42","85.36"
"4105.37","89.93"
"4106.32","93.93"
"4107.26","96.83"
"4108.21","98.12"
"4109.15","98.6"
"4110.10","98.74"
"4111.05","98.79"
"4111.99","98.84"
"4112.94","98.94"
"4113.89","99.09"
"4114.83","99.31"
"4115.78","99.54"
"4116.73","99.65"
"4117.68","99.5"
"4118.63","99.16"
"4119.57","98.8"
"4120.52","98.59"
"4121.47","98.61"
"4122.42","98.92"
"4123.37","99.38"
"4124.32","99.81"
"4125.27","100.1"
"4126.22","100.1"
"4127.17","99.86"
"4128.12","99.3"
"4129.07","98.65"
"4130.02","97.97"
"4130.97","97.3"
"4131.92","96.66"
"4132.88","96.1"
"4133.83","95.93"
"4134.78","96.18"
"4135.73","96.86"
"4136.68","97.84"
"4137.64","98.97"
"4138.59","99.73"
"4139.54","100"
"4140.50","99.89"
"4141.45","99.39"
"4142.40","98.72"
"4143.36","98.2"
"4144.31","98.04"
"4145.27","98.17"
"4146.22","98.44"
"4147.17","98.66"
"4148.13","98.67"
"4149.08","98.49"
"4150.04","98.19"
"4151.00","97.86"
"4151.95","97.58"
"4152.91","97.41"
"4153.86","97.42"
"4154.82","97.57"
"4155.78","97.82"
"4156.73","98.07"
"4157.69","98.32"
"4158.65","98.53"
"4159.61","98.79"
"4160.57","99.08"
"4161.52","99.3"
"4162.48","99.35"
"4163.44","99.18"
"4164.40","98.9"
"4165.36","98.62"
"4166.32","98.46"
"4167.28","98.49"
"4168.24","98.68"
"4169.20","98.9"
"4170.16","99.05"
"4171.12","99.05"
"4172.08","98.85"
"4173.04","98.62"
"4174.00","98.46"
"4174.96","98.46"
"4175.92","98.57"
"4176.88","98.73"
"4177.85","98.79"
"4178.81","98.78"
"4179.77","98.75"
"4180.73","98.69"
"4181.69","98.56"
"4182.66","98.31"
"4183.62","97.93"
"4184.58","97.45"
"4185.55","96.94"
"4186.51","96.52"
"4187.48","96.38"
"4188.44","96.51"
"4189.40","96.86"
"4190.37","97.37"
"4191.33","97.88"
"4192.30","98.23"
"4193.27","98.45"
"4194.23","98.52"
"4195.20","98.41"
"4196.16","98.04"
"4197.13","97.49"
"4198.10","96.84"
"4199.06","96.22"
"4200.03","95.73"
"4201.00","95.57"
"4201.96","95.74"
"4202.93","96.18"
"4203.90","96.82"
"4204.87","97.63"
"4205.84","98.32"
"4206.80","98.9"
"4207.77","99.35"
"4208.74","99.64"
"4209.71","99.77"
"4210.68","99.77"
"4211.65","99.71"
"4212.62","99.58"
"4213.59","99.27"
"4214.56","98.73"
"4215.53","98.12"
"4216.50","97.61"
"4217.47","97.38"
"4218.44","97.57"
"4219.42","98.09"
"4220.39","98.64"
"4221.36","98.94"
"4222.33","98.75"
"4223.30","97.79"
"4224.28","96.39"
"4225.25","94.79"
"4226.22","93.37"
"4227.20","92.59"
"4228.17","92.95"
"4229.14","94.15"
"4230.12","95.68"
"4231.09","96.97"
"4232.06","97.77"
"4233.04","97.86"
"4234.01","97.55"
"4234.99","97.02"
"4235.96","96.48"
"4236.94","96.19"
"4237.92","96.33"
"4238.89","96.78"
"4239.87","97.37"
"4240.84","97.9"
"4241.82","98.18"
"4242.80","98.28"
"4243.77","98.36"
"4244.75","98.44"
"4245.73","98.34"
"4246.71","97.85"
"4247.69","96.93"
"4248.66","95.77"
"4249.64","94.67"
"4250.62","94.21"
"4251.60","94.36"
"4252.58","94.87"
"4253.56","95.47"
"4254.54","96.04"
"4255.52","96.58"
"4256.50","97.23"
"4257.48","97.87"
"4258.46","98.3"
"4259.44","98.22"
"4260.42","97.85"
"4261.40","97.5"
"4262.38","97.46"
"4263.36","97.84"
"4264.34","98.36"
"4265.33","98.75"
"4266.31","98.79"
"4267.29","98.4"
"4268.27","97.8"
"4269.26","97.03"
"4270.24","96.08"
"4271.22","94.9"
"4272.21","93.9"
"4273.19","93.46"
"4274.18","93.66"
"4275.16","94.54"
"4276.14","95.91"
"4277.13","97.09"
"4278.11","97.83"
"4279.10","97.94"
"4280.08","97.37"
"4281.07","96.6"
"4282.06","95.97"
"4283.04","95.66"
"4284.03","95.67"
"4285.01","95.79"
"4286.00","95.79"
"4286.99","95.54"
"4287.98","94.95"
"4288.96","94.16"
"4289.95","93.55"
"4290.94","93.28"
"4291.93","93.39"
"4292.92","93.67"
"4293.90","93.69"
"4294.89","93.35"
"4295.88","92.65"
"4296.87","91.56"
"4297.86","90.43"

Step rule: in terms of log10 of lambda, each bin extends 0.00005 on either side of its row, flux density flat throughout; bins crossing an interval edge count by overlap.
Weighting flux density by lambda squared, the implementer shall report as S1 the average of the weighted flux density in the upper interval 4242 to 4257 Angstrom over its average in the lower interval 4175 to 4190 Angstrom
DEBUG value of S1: 1.02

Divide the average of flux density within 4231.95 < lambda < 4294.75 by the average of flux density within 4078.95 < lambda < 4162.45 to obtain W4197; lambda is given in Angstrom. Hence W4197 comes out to 0.99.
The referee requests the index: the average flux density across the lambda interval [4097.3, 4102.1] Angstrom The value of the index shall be 87.9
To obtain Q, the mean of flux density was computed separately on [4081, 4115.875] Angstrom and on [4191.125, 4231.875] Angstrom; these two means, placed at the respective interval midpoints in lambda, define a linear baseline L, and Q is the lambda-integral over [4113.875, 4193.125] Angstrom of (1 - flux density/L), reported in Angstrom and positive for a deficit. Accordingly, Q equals -1.61 Angstrom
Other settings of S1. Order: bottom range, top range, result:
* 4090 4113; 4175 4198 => 1.09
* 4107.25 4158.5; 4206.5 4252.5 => 1.03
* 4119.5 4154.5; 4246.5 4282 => 1.04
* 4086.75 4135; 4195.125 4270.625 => 1.07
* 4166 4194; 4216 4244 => 1.01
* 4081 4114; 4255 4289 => 1.10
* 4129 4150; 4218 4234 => 1.02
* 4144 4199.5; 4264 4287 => 1.03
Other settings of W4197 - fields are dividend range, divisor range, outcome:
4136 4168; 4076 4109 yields 1.04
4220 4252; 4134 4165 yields 0.98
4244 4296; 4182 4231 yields 0.99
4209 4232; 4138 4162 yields 0.99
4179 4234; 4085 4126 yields 1.01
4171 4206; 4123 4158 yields 0.99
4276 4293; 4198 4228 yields 0.98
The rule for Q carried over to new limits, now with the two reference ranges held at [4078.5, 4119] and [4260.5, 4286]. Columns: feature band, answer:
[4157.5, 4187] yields -0.7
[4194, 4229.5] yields -0.4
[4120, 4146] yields -0.7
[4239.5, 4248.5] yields -0.1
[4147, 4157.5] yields -0.2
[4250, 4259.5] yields 0.0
